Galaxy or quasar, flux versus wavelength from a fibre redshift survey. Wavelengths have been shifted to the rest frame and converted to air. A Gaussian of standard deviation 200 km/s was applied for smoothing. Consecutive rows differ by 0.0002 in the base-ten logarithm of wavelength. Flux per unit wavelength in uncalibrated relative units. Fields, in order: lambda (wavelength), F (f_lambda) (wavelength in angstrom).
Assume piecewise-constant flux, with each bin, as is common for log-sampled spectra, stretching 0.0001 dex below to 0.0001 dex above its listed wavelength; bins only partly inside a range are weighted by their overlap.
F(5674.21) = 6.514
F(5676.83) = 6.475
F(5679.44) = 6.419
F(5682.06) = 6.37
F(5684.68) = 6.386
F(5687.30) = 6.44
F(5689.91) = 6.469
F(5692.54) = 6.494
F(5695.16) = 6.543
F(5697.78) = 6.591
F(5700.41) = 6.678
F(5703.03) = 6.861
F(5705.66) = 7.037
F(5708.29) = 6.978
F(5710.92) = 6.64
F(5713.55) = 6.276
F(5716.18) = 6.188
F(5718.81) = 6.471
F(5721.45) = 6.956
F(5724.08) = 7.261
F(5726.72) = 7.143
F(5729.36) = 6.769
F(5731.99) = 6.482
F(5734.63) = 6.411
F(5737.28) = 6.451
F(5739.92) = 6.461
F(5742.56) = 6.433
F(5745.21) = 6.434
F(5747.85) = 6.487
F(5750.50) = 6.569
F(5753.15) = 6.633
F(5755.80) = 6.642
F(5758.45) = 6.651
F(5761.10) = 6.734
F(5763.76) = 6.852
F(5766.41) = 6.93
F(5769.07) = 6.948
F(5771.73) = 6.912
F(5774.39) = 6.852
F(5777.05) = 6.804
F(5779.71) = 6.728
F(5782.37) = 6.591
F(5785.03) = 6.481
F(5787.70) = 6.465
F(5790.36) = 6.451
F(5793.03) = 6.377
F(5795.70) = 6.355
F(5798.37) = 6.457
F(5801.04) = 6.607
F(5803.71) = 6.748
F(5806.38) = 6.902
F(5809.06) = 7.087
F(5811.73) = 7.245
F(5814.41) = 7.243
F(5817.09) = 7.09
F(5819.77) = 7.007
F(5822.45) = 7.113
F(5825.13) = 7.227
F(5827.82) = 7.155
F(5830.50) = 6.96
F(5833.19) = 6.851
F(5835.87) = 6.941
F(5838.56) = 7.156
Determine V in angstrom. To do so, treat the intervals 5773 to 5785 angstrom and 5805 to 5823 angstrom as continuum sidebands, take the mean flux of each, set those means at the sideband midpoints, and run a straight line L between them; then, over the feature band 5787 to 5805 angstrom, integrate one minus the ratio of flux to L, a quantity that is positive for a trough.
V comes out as 1.1 angstrom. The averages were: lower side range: 6.72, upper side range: 7.1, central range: 6.5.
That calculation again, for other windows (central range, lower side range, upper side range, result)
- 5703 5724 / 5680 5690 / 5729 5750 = -0.8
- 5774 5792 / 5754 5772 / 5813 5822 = 0.8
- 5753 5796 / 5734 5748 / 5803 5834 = 0.2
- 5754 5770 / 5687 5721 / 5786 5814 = -0.3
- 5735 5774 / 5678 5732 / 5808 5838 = 1.0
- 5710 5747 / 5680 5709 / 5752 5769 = 0.5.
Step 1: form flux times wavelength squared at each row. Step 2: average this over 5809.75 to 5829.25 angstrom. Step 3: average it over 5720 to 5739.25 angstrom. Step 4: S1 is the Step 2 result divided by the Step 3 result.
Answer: 1.1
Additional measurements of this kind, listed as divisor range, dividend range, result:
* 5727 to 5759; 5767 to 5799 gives 1.03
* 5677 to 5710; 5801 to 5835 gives 1.11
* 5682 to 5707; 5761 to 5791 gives 1.05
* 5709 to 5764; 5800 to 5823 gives 1.09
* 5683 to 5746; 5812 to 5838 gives 1.11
